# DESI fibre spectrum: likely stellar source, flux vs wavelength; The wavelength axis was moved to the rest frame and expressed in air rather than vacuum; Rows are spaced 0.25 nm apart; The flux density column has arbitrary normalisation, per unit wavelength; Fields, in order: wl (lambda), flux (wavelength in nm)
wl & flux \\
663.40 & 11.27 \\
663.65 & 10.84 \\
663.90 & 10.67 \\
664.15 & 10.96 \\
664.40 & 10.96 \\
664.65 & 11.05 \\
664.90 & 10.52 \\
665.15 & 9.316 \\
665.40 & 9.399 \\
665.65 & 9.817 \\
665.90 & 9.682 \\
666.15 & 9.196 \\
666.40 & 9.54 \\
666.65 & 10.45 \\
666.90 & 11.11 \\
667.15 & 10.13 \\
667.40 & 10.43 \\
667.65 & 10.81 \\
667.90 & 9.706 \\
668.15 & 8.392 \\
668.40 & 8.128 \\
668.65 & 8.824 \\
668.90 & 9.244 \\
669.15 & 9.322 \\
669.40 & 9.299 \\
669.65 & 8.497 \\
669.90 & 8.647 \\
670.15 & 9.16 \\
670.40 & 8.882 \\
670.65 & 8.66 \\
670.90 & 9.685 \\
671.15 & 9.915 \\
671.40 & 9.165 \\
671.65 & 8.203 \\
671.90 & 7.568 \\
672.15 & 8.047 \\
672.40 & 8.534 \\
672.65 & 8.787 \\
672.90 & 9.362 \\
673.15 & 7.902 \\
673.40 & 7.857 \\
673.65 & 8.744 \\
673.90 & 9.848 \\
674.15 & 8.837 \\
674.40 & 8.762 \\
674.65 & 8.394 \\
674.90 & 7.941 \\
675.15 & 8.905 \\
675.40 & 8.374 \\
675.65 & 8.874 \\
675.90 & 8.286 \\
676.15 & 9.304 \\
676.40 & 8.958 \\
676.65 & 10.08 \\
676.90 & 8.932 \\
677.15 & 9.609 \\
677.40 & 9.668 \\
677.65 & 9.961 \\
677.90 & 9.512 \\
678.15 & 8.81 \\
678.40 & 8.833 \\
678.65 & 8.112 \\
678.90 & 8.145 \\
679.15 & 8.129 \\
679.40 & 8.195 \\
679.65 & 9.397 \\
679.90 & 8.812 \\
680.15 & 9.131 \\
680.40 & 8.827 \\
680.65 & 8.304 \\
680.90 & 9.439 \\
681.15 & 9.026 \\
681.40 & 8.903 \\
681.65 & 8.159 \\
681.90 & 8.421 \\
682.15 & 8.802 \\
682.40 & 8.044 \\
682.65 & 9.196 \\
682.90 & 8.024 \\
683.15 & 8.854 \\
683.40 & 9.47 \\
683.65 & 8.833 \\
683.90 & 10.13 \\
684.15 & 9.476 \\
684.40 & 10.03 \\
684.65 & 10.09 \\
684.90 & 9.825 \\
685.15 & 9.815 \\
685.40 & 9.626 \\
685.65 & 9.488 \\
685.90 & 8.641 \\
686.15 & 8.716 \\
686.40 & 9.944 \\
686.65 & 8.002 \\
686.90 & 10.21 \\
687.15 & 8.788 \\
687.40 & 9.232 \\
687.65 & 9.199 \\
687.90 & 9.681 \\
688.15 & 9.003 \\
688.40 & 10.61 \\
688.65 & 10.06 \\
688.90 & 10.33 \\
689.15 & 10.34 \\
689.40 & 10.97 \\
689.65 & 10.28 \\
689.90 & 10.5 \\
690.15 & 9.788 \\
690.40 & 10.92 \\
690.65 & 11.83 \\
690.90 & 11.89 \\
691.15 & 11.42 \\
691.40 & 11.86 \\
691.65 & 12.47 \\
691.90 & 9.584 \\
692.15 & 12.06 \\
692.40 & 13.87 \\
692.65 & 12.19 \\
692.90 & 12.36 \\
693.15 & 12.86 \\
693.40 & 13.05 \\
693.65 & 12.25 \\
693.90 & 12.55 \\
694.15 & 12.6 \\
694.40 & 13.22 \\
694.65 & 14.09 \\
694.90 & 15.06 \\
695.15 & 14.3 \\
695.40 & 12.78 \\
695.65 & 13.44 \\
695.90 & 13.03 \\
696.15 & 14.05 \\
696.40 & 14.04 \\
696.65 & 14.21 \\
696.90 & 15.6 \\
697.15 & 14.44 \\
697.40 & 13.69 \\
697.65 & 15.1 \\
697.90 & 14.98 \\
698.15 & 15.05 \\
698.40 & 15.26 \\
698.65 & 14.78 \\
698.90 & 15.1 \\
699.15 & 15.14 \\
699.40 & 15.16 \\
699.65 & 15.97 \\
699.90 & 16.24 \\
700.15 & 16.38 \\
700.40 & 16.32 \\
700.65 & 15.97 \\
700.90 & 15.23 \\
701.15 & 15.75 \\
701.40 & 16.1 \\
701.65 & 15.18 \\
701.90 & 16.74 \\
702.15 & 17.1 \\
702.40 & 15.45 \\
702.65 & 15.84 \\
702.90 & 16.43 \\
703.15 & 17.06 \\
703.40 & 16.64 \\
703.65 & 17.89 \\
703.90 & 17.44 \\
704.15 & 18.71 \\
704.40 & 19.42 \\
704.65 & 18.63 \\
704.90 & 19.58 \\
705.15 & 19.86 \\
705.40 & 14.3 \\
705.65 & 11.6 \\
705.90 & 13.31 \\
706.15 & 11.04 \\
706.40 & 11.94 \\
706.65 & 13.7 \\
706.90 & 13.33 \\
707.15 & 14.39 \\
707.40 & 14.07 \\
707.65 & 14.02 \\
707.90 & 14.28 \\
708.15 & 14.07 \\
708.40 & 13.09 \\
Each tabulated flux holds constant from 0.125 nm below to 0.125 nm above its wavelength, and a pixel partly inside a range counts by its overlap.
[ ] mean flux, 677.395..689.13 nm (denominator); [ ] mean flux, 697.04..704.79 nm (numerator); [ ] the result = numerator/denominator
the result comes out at 1.76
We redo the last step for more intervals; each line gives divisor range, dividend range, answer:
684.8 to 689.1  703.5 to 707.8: 1.63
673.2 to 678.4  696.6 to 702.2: 1.72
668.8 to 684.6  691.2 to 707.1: 1.66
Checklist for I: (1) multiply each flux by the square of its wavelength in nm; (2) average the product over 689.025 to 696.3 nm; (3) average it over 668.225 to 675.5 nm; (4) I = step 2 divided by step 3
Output 1.5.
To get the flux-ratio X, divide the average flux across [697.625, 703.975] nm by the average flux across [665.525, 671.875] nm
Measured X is 1.70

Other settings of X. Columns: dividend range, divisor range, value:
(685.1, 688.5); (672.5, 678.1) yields 1.04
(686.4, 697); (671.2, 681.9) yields 1.34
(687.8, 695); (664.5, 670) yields 1.21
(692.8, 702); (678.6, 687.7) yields 1.61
